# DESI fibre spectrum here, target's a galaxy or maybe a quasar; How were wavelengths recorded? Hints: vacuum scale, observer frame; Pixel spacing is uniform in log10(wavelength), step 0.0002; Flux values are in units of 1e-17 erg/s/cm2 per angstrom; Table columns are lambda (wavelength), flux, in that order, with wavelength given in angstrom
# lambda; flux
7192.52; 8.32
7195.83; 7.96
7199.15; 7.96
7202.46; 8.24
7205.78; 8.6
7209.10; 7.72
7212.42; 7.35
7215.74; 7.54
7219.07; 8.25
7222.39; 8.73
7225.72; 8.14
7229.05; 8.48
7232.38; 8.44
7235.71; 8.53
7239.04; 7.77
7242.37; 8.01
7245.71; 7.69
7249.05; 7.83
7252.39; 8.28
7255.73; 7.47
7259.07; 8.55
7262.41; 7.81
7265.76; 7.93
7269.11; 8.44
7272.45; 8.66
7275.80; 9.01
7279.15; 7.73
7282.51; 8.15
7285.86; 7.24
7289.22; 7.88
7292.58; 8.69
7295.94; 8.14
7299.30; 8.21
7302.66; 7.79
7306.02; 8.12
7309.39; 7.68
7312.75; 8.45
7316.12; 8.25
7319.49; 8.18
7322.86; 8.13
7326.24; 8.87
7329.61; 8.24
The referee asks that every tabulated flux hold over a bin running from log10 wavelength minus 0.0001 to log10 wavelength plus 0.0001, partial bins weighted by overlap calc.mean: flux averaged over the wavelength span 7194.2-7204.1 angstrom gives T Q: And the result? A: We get 8.05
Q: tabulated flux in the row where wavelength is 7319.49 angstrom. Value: 8.18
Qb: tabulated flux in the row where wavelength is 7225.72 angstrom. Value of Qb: 8.14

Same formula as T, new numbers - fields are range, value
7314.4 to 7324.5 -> 8.19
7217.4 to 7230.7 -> 8.4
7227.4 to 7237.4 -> 8.49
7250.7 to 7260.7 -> 8.1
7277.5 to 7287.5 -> 7.71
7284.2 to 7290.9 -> 7.55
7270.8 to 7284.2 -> 8.38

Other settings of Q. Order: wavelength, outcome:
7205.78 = 8.6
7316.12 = 8.25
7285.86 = 7.24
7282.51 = 8.15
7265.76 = 7.93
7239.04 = 7.77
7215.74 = 7.54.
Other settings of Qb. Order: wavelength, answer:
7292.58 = 8.69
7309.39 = 7.68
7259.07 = 8.55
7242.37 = 8.01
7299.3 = 8.21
